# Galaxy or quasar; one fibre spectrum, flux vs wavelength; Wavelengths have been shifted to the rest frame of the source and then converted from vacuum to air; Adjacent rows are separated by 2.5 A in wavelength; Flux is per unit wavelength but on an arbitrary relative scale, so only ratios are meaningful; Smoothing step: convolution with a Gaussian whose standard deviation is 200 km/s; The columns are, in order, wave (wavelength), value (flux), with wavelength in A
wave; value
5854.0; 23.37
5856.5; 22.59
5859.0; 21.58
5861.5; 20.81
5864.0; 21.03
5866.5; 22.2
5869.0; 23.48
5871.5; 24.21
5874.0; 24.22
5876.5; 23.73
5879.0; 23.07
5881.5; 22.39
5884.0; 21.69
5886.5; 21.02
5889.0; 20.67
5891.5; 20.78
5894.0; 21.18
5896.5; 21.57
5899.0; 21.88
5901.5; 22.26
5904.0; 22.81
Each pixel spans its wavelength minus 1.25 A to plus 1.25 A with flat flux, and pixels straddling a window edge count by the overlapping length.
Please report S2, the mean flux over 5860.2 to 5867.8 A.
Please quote 21.4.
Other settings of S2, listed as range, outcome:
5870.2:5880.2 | 23.8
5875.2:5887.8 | 22.4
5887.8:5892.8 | 20.7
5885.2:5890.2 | 20.9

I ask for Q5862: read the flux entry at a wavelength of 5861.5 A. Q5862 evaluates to 20.81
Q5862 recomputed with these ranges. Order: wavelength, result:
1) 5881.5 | 22.39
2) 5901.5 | 22.26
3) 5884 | 21.69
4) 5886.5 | 21.02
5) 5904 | 22.81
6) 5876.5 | 23.73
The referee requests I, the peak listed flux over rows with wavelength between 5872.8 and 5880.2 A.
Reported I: 24.22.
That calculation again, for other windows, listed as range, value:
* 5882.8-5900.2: 21.88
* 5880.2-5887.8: 22.39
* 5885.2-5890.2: 21.02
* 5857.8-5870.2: 23.48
